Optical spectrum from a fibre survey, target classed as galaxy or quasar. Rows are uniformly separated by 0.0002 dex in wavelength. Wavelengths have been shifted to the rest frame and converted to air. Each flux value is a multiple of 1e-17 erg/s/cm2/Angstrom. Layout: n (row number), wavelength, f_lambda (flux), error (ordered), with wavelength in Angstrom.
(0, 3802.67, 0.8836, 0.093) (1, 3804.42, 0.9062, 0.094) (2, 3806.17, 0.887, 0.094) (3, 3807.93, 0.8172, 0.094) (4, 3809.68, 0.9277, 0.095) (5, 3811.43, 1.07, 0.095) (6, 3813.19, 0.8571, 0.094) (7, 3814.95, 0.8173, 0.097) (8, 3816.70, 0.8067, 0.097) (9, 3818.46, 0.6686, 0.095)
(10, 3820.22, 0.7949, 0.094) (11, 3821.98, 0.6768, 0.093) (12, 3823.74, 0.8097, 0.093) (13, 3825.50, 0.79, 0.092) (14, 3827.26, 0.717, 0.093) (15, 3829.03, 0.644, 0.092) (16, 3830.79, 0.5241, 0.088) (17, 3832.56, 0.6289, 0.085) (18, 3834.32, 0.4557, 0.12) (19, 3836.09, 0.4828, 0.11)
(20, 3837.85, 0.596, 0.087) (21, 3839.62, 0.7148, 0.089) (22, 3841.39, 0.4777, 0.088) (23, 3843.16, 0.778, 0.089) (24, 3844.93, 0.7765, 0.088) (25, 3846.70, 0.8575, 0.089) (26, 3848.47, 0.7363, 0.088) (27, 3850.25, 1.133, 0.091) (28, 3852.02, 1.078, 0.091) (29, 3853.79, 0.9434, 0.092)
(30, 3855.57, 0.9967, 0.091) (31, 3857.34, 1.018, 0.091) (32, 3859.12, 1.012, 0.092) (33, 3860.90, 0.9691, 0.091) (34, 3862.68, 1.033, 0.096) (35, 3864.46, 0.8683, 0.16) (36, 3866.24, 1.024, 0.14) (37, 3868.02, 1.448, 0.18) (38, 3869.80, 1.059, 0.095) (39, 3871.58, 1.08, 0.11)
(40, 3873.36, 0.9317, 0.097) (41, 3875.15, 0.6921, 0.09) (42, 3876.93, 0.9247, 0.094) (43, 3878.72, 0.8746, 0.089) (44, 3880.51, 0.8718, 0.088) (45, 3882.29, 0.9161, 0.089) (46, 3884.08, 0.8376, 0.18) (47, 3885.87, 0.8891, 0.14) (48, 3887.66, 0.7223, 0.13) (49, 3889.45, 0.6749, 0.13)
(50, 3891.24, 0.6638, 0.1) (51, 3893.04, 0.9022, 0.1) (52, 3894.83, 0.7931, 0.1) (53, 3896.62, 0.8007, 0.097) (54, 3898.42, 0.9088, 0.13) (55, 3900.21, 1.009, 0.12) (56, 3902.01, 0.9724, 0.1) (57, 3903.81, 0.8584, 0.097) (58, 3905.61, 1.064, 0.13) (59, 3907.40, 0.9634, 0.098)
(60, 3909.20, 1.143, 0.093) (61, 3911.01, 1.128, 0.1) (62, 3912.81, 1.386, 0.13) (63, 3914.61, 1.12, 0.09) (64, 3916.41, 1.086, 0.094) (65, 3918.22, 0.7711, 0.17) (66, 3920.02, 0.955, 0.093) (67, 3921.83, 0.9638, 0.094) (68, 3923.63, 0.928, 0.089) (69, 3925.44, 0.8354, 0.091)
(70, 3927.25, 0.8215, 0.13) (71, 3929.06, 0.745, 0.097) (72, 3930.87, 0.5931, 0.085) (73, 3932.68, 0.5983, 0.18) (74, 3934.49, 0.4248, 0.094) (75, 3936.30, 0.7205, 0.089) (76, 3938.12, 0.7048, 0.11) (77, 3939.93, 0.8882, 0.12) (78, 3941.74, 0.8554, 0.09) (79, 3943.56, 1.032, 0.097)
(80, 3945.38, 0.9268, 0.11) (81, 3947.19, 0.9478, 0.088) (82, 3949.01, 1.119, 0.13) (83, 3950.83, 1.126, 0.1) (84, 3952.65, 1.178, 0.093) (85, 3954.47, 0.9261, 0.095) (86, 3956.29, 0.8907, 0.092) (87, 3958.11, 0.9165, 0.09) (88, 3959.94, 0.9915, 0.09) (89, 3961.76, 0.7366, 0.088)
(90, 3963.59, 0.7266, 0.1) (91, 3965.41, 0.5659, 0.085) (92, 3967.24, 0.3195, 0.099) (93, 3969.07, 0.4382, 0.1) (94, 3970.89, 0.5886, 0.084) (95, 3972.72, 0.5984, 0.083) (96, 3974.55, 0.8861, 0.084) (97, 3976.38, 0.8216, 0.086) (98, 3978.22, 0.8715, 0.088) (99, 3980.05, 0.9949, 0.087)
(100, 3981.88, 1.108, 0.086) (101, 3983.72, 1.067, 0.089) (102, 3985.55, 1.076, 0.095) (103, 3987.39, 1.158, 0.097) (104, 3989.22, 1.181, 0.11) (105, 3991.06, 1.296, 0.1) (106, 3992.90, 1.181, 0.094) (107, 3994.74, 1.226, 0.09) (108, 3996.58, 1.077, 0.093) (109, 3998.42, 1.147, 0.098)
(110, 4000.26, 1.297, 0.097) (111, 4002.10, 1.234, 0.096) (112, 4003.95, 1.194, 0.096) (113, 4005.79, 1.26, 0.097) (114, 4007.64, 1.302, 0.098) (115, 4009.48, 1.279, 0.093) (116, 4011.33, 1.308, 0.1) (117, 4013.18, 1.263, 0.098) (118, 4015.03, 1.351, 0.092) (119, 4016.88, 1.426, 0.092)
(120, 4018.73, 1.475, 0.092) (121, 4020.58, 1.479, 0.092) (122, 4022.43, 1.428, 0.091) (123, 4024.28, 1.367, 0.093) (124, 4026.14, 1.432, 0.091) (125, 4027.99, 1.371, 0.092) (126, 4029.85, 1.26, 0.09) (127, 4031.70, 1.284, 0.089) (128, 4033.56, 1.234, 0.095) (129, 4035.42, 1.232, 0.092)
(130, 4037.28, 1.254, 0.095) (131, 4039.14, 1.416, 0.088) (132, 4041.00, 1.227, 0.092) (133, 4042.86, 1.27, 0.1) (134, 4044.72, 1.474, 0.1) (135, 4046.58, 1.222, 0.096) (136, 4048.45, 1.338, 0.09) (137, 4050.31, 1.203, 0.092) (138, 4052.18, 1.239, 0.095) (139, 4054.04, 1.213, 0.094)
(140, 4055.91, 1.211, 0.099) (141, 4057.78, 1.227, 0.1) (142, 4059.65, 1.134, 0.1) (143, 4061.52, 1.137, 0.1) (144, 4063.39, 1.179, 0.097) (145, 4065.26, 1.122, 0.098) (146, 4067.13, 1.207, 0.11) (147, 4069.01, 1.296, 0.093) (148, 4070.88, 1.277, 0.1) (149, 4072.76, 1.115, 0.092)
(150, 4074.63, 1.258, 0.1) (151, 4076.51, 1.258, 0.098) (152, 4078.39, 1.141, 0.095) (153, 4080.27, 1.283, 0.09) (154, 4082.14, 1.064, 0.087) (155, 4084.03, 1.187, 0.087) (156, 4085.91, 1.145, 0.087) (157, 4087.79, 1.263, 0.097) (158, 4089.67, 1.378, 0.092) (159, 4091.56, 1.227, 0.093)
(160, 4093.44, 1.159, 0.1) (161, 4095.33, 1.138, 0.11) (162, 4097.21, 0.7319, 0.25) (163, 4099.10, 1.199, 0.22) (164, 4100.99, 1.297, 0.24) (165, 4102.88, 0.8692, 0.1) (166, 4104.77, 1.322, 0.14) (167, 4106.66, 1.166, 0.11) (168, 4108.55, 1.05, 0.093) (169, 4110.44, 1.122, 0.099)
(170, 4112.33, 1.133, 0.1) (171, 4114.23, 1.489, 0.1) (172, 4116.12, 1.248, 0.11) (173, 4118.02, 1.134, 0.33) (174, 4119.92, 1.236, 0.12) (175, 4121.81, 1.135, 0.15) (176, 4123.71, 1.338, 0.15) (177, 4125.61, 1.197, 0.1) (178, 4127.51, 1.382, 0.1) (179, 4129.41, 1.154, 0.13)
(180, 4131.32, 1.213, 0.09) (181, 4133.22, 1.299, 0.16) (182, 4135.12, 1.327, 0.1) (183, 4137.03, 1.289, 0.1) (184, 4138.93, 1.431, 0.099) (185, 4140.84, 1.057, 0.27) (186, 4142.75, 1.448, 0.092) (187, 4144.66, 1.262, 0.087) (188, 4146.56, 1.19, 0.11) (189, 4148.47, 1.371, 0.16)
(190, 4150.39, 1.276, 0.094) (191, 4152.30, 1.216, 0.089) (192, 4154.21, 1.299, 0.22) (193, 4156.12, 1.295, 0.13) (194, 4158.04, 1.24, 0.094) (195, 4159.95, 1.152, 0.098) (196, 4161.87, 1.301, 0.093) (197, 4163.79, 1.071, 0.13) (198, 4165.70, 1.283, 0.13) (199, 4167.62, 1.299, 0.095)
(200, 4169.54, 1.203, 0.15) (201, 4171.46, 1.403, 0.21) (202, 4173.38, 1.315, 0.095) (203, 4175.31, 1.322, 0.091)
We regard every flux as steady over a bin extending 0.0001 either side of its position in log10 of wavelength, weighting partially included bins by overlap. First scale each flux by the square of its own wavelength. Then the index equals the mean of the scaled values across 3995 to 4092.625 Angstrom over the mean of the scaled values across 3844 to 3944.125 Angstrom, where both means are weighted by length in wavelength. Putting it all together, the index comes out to 1.5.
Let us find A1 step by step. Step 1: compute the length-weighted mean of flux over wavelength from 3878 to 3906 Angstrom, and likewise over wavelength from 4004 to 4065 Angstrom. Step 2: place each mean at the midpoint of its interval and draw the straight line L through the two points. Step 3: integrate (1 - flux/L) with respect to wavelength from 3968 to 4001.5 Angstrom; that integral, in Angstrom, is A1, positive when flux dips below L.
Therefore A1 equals 4.3 Angstrom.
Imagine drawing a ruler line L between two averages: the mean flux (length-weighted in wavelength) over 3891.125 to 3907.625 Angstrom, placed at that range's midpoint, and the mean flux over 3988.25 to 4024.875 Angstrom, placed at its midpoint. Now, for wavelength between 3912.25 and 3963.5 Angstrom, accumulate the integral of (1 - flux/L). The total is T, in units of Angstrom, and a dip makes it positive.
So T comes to 7.1 Angstrom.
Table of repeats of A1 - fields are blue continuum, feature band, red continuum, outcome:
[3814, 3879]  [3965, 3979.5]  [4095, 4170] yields 5.2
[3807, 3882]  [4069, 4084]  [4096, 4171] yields -0.7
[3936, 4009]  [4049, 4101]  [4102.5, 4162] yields -2.1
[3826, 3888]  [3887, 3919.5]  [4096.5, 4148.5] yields -1.0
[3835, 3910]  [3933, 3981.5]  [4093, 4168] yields 8.9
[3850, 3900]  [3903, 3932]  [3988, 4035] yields 2.3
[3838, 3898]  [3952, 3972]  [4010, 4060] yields 6.7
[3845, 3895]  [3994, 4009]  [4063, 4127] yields -1.9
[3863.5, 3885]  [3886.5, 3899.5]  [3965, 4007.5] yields 2.4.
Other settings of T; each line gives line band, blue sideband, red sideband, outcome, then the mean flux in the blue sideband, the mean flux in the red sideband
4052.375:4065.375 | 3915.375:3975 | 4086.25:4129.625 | -1.3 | 0.812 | 1.19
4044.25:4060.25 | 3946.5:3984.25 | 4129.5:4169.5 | -3.2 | 0.845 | 1.26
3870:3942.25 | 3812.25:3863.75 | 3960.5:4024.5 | 2.7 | 0.787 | 1.08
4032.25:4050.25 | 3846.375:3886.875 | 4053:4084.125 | -2.0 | 0.966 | 1.19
